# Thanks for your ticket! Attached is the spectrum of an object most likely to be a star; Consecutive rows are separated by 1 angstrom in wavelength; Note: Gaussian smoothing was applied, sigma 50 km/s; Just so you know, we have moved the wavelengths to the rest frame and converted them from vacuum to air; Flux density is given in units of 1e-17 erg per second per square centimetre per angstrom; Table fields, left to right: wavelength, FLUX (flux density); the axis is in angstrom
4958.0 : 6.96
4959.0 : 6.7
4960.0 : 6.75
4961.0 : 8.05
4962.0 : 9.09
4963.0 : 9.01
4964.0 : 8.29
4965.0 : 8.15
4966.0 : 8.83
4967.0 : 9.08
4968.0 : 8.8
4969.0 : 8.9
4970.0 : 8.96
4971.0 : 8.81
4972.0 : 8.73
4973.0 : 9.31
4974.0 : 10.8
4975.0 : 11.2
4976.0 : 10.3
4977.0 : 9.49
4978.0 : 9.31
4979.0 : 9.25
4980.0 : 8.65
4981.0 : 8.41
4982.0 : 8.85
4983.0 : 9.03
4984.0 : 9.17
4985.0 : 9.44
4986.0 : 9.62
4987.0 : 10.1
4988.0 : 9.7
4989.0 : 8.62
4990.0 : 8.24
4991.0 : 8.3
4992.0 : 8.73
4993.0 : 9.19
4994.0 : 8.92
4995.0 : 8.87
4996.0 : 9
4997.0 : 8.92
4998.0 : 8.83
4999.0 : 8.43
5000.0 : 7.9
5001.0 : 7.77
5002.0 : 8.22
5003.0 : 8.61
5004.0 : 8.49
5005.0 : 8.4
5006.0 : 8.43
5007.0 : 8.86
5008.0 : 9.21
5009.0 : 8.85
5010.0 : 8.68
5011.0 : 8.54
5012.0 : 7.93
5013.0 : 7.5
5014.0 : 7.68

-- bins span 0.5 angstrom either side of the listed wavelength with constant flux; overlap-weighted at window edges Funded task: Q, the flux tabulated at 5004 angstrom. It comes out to 8.49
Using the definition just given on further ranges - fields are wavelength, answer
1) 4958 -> 6.96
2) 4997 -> 8.92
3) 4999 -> 8.43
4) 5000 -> 7.9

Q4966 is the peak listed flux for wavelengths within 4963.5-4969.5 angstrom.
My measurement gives 9.08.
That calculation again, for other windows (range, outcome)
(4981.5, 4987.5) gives 10.1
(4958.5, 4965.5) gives 9.09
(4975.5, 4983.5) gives 10.3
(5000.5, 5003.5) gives 8.61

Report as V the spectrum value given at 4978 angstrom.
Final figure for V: 9.31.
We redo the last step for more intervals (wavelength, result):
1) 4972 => 8.73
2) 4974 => 10.8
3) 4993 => 9.19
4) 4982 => 8.85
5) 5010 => 8.68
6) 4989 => 8.62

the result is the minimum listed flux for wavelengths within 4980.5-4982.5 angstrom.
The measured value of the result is 8.41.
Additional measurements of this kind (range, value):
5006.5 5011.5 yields 8.54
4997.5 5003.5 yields 7.77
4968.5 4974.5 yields 8.73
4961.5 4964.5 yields 8.29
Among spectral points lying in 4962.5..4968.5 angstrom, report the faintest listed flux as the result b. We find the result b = 8.15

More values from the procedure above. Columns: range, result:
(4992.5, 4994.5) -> 8.92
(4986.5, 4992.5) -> 8.24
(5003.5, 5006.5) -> 8.4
